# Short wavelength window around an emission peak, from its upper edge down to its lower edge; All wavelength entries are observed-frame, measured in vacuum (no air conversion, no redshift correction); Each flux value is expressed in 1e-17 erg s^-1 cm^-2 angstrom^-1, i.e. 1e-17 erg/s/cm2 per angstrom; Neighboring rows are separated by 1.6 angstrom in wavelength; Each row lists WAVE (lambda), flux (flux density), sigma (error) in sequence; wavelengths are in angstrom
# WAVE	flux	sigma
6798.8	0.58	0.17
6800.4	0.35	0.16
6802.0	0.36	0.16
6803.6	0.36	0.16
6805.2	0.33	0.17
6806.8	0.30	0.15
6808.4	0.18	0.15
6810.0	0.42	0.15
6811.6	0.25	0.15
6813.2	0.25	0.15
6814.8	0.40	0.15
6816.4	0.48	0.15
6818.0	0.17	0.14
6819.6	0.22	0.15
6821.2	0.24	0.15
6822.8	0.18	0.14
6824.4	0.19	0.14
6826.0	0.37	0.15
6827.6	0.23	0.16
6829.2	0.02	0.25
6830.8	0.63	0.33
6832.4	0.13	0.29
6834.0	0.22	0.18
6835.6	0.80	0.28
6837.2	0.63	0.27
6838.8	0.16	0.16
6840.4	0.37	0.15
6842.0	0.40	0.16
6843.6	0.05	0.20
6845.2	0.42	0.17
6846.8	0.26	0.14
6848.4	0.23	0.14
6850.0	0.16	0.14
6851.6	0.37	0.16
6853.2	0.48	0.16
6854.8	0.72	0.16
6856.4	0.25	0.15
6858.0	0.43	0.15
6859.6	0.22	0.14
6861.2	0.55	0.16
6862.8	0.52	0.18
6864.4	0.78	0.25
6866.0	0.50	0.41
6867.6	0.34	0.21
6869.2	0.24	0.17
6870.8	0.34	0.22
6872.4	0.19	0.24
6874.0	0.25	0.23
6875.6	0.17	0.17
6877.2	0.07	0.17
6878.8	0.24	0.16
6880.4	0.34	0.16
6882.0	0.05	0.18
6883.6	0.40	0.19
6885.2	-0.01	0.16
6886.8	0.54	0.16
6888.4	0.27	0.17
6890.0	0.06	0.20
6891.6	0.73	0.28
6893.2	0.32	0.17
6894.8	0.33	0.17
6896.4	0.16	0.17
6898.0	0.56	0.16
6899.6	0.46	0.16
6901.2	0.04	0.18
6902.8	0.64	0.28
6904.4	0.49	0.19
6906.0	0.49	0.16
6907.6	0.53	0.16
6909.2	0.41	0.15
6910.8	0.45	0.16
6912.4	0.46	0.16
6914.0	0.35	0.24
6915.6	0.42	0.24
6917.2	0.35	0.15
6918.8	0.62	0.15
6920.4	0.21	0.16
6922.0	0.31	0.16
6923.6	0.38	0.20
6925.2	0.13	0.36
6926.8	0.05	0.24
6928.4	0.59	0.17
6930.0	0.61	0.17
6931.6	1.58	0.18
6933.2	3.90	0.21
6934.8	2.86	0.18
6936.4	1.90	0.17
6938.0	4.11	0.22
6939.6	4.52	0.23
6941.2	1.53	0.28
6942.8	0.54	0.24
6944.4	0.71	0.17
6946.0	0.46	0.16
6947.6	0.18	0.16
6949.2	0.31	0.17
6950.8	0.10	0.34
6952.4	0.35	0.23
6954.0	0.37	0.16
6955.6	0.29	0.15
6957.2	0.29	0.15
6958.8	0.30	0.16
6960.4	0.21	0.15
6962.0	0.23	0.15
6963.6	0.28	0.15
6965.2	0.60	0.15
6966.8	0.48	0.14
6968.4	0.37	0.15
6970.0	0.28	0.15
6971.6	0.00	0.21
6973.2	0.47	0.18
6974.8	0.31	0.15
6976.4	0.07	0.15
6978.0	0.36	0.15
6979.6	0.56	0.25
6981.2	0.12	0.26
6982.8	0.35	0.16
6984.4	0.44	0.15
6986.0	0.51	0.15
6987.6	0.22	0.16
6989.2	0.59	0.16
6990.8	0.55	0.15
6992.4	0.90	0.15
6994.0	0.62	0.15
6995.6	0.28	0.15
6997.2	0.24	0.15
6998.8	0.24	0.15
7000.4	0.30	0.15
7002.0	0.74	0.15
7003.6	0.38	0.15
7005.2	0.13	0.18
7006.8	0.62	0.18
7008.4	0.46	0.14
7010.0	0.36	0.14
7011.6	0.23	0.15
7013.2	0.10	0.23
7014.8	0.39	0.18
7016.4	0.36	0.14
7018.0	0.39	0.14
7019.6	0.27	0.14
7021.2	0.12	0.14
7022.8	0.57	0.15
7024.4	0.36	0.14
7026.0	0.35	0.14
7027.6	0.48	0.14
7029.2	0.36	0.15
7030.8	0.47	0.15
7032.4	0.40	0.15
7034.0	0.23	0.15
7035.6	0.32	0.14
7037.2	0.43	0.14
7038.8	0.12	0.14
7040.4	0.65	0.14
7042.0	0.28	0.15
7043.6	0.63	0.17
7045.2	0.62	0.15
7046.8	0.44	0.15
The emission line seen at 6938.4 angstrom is [O II] 3727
